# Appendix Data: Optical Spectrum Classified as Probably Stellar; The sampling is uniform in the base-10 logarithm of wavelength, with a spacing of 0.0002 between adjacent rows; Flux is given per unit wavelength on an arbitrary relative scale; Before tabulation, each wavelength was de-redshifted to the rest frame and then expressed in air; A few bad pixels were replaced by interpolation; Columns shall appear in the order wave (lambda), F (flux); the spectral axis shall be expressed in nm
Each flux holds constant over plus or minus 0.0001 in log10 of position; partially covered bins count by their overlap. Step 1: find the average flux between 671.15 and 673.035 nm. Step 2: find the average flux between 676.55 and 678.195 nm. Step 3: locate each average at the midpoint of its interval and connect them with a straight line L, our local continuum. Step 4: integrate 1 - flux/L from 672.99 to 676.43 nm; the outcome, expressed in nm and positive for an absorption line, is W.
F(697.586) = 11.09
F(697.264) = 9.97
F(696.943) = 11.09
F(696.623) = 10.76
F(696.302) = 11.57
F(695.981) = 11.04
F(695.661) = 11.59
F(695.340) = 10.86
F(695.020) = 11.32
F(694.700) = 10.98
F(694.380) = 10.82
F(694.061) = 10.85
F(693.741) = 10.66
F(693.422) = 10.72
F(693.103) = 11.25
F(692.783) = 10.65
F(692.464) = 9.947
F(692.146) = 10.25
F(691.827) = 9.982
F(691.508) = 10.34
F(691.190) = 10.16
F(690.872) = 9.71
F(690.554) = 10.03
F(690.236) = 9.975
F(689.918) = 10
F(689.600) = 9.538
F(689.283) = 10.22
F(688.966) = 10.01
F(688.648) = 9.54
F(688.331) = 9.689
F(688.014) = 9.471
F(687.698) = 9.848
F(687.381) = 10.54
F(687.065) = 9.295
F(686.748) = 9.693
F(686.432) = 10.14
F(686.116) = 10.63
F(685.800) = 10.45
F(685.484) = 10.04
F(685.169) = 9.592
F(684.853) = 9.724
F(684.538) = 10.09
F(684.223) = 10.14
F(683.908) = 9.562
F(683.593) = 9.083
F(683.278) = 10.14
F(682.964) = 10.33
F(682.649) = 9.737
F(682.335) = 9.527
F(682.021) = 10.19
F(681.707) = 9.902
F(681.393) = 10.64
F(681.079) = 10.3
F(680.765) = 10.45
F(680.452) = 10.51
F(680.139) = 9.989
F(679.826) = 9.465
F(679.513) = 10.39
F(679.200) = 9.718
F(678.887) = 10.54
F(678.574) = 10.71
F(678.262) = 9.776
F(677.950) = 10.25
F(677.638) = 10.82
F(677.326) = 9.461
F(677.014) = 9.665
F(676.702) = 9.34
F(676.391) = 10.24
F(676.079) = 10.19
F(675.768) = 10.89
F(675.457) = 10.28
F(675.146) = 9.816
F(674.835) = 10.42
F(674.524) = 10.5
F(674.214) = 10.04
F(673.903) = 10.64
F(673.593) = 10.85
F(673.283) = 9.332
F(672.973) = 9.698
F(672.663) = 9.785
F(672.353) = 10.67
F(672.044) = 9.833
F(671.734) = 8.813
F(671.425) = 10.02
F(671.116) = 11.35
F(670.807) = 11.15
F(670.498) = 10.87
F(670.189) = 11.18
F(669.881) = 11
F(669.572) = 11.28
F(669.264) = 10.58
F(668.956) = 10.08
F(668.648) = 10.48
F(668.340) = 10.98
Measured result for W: -0.13 nm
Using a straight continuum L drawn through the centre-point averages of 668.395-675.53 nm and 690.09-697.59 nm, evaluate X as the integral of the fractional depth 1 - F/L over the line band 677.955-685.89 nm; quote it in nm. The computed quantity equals 0.35 nm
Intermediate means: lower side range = 10.4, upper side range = 10.6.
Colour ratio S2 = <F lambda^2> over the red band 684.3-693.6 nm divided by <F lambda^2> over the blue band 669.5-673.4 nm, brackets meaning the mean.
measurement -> 1.02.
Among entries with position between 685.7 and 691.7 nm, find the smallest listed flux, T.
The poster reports 9.295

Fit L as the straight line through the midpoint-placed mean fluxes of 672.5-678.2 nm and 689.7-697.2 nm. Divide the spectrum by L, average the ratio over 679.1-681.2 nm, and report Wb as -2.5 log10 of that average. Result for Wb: 0.013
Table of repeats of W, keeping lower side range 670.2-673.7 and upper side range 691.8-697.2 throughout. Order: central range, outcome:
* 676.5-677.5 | 0.080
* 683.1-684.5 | 0.105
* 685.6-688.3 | 0.166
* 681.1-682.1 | 0.024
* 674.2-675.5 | 0.012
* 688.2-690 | 0.148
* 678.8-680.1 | 0.056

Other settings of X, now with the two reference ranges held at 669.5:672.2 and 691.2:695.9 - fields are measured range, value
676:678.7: 0.15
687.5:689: 0.14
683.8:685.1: 0.10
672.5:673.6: 0.08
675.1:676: 0.02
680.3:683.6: 0.17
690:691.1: 0.08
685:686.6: 0.08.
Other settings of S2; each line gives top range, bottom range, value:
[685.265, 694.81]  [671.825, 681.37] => 1.04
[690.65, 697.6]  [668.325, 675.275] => 1.10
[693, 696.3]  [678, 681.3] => 1.13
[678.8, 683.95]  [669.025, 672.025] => 0.97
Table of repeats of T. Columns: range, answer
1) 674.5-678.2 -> 9.34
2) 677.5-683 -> 9.465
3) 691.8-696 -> 9.947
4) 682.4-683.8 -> 9.083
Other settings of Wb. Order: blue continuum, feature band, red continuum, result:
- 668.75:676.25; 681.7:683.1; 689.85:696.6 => 0.06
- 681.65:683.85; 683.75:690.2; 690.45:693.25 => 0.01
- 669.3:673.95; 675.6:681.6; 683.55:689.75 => 0.00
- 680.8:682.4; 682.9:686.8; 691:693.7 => 0.03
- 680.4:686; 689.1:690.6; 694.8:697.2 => 0.07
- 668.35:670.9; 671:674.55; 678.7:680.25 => 0.05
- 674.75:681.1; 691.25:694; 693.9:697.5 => 0.04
